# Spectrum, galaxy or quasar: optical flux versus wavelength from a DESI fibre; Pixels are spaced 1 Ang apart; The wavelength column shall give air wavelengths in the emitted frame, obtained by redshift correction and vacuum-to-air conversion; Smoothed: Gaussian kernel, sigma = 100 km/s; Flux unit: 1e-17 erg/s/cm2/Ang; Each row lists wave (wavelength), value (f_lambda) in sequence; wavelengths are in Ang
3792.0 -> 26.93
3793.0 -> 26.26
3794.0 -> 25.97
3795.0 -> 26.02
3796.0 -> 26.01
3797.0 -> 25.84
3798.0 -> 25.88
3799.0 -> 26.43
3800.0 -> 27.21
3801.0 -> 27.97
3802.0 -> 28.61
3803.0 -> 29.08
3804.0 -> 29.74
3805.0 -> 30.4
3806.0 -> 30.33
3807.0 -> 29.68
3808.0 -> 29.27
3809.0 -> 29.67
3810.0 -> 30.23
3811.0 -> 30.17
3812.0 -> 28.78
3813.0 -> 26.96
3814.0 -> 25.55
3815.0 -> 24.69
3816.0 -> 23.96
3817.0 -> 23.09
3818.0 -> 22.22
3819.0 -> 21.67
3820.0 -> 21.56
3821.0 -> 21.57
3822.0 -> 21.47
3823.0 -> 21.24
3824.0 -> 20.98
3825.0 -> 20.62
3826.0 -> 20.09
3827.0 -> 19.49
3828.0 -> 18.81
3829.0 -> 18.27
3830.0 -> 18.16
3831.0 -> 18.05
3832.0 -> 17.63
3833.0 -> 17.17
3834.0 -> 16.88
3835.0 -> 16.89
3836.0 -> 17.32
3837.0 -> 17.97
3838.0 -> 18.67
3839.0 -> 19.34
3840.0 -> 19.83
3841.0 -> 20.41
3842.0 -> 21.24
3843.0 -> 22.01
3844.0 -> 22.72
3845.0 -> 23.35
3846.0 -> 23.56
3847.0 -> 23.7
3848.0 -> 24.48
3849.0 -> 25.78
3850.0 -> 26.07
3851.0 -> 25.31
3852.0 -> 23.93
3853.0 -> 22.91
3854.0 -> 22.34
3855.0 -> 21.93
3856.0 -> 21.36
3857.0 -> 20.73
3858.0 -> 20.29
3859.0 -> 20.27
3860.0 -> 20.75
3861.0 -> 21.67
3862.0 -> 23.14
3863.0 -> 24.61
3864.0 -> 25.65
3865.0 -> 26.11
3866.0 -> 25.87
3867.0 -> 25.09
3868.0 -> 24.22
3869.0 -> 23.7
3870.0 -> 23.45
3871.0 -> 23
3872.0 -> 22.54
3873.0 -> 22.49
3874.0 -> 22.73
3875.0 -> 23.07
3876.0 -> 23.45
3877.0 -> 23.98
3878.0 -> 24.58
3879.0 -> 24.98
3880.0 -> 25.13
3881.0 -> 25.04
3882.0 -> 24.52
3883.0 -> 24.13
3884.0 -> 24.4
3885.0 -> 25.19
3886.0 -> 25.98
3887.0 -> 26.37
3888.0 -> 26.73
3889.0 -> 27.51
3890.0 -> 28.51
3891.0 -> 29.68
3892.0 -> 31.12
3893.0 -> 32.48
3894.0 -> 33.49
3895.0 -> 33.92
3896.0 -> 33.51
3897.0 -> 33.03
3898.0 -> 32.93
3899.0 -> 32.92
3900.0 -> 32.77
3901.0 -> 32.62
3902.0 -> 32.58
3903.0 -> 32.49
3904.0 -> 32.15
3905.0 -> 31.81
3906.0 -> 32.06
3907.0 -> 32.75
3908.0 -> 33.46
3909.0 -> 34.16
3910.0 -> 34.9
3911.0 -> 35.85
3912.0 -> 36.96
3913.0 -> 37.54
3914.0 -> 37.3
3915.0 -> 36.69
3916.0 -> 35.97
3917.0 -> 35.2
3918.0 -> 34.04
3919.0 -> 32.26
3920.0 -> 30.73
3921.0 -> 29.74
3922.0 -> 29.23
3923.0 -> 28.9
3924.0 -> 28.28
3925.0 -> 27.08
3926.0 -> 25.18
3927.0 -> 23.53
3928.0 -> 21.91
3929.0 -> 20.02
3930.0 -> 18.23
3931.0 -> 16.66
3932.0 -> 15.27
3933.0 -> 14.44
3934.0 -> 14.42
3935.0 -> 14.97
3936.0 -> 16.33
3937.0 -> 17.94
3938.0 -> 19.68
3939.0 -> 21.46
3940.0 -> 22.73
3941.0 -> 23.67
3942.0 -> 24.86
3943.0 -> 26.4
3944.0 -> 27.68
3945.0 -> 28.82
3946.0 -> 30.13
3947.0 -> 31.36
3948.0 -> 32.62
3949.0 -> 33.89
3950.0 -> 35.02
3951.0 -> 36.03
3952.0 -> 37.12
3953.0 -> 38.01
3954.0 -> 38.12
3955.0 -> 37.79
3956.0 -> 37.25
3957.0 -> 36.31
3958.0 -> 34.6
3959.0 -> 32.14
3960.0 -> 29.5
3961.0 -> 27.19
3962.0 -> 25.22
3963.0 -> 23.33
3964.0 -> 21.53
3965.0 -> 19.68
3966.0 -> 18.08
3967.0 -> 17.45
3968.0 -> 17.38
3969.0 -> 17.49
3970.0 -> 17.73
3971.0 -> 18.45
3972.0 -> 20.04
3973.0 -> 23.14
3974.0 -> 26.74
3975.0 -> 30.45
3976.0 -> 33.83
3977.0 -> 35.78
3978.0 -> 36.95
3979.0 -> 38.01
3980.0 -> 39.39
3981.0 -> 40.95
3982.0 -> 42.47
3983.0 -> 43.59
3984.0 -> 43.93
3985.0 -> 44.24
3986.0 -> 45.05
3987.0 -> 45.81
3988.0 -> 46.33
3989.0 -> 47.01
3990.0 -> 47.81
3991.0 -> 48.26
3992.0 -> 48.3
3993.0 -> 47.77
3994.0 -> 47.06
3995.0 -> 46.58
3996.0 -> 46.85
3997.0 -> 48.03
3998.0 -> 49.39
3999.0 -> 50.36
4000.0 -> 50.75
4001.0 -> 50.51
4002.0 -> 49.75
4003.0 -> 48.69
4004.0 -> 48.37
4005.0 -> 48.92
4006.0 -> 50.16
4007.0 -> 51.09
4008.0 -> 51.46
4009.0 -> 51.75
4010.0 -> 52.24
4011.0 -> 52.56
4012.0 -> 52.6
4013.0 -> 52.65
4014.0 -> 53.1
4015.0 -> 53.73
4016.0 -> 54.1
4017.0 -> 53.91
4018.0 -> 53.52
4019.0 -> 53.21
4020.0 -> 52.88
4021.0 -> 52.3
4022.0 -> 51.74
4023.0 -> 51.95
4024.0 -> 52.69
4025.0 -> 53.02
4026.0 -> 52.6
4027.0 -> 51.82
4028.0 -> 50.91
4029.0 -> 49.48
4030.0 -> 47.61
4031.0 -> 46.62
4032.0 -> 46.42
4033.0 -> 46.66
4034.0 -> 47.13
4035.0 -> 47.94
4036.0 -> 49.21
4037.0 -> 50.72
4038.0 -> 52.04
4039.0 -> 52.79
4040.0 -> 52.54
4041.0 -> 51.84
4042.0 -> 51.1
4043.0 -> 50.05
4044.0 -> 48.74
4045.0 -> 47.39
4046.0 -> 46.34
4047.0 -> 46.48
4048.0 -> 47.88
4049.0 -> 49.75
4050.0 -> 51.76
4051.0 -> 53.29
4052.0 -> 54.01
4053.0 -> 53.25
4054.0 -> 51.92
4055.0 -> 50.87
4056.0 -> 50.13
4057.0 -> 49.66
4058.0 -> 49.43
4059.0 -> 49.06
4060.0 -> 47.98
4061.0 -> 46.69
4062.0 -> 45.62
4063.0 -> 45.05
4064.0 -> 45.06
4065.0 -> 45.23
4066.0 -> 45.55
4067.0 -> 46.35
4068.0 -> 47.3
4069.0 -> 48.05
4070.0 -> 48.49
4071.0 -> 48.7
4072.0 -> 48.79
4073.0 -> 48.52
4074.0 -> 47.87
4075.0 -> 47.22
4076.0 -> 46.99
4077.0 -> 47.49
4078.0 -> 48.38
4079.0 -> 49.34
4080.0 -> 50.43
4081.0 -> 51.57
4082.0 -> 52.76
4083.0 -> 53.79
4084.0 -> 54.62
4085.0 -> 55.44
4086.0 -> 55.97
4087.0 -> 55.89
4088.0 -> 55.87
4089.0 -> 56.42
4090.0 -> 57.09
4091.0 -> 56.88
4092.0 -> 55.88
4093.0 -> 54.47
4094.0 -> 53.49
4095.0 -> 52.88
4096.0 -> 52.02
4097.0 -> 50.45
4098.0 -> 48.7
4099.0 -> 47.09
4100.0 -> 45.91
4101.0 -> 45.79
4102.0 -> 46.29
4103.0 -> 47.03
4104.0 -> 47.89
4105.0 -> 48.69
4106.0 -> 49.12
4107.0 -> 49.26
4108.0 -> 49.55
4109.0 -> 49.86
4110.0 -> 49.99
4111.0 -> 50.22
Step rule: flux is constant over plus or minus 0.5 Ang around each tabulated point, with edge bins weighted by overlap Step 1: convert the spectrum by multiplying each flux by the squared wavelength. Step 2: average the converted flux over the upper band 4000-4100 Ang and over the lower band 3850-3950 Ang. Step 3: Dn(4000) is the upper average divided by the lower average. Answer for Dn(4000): 2.03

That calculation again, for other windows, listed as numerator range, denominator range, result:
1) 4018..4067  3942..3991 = 1.59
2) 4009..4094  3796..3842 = 2.45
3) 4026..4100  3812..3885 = 2.51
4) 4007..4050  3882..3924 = 1.71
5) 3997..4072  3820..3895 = 2.37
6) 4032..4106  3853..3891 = 2.30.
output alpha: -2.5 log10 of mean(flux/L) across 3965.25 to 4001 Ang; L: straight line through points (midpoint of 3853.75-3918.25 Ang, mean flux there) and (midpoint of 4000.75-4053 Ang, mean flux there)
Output 0.169 mag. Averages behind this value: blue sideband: 28.2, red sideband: 50.8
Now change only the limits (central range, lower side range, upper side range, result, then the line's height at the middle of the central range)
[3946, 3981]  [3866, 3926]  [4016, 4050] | 0.32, 39.8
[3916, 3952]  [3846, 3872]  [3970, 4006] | 0.31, 34.3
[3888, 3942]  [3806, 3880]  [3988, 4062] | 0.16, 33.6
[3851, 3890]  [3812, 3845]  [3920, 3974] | -0.07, 22.4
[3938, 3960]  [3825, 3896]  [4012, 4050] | 0.20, 37.5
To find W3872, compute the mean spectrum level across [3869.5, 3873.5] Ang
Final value 22.9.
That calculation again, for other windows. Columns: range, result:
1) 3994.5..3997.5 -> 47.2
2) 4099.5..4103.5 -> 46.3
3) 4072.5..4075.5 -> 47.9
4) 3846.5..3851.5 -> 25.1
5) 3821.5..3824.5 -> 21.2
